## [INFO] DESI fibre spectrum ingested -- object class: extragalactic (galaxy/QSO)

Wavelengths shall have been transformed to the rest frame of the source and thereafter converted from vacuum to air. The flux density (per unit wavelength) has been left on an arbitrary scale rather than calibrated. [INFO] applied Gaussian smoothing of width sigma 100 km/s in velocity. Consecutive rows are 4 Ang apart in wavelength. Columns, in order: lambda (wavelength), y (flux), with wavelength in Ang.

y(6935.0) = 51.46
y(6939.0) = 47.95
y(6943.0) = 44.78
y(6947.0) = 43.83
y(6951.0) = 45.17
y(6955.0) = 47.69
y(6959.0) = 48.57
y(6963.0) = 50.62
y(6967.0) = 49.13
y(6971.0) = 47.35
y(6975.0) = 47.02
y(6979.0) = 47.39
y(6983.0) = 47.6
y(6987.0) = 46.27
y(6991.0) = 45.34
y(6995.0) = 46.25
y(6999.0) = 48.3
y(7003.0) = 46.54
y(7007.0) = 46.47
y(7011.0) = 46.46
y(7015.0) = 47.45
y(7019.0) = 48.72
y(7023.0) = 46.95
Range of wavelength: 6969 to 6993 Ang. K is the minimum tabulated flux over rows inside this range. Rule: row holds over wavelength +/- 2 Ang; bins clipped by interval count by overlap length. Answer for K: 45.34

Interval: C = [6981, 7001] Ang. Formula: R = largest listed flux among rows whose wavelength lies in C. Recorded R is 48.3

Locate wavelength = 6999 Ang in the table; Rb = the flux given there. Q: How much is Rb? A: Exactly 48.3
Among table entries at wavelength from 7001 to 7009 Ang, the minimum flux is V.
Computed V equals 46.47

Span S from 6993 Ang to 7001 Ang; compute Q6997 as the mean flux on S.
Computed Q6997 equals 47.3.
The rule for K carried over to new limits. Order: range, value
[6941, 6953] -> 43.83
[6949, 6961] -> 45.17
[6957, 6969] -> 48.57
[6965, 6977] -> 47.02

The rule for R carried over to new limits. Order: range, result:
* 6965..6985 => 49.13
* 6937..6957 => 47.95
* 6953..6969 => 50.62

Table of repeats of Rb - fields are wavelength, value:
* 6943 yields 44.78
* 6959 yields 48.57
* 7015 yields 47.45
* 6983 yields 47.6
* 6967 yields 49.13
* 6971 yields 47.35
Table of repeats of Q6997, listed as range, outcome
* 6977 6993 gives 46.7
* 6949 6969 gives 48.2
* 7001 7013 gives 46.5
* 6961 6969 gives 49.9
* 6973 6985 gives 47.3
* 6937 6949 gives 45.5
